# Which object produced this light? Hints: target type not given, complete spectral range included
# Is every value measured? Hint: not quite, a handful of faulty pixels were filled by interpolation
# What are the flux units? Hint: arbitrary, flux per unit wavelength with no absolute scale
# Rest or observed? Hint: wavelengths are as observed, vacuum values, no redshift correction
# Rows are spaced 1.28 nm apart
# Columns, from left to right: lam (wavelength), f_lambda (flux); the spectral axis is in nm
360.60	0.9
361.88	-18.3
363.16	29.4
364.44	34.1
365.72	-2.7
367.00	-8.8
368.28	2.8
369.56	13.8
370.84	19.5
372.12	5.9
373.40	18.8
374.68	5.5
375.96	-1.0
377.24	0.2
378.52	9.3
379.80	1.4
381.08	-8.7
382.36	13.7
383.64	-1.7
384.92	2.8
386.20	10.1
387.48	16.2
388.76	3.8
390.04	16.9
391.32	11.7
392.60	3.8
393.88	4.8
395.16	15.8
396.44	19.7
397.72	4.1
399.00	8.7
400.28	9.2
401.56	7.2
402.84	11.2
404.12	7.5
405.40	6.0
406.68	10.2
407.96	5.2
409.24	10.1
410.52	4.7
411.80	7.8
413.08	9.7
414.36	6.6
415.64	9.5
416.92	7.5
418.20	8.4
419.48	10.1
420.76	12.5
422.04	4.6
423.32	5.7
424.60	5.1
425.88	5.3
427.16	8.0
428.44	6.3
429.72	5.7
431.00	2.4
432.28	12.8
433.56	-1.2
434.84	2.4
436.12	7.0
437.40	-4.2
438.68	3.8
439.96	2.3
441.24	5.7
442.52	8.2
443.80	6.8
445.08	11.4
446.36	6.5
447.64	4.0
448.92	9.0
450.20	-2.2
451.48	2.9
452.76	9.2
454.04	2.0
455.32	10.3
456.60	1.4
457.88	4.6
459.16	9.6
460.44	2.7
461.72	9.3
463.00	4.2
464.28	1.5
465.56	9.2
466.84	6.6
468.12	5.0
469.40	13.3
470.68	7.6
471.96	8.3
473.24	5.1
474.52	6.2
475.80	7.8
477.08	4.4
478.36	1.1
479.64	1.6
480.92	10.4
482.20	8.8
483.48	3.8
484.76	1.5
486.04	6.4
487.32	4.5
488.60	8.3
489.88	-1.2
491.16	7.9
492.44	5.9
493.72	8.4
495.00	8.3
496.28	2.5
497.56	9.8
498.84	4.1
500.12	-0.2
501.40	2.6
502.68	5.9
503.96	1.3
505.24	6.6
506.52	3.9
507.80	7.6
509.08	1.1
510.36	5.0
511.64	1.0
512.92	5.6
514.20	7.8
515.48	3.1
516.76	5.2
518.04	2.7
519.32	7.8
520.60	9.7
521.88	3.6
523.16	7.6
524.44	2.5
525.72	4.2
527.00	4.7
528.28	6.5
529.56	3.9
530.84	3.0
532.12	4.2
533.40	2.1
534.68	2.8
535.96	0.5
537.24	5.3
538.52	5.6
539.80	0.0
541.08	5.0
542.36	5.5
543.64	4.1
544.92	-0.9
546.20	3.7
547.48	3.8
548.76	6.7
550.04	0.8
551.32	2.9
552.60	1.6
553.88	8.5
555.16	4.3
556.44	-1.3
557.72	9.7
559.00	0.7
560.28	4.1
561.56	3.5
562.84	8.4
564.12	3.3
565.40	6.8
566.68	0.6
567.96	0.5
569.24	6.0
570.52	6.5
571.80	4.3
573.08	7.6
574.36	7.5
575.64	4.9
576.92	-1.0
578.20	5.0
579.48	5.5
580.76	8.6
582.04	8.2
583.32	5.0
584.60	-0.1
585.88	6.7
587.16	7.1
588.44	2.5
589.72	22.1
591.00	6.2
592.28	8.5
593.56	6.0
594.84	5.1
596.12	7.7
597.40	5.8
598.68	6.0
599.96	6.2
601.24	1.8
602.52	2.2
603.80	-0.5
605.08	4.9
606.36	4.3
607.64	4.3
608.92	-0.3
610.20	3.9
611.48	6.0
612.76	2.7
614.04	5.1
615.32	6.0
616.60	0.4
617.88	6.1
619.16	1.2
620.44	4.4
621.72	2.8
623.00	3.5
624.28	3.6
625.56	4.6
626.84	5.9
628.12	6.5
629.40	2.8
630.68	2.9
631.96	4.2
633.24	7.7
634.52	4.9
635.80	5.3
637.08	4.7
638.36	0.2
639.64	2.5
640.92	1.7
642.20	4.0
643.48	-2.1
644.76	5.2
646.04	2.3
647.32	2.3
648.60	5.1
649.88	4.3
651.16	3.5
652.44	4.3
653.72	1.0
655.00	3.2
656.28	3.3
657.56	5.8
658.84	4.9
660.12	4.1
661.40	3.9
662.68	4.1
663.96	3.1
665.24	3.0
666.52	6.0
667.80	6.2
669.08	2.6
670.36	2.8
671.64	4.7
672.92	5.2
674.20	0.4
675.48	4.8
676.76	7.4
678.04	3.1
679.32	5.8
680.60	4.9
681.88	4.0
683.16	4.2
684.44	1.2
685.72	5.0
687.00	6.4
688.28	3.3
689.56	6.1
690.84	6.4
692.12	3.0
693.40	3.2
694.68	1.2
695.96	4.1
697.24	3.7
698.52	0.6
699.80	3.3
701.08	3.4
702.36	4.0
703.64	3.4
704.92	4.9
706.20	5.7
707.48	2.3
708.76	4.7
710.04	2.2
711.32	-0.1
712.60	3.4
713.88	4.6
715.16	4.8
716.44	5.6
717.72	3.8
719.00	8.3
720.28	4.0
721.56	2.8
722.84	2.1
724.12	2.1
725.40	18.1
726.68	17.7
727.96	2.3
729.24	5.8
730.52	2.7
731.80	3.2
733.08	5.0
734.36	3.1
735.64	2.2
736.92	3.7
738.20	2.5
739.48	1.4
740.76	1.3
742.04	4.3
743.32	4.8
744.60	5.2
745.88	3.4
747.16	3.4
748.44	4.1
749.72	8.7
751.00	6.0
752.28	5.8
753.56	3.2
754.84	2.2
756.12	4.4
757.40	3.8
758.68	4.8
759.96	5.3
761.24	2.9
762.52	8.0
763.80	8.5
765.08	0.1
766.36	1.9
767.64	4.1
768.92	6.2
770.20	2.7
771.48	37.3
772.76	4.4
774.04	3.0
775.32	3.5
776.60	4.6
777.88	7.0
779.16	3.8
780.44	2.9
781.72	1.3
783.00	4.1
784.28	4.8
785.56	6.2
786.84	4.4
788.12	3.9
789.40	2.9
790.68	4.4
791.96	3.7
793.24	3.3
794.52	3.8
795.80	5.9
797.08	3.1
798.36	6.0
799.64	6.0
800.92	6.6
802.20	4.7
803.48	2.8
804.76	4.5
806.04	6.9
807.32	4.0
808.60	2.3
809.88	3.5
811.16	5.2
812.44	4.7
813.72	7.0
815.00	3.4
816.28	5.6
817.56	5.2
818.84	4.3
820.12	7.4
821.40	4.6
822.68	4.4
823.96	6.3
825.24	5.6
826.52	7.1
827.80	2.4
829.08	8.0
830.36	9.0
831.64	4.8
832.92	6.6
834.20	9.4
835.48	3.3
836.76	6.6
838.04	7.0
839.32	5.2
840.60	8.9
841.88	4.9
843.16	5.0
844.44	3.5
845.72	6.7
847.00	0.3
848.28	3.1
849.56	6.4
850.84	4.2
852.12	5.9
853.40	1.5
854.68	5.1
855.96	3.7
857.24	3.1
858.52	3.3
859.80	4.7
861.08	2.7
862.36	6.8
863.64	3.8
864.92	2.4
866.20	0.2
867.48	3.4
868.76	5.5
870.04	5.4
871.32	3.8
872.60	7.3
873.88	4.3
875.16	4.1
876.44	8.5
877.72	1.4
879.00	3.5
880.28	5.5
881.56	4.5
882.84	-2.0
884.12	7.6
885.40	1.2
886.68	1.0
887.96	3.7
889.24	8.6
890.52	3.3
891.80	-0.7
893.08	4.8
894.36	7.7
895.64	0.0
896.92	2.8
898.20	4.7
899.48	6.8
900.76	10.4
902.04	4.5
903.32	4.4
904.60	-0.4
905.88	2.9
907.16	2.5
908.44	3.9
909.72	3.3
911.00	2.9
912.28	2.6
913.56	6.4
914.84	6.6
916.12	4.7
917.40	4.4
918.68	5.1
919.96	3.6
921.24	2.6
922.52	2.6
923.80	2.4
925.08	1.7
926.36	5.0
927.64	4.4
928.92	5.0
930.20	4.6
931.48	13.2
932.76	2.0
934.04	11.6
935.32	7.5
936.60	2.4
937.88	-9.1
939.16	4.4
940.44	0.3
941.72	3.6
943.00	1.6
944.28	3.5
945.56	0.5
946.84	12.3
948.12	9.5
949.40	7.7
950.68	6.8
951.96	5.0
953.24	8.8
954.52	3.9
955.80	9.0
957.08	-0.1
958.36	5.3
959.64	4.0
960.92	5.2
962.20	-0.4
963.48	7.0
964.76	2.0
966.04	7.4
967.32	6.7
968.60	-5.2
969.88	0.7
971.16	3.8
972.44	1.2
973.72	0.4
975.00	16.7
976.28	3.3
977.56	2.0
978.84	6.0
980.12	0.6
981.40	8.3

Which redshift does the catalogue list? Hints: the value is 0.947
